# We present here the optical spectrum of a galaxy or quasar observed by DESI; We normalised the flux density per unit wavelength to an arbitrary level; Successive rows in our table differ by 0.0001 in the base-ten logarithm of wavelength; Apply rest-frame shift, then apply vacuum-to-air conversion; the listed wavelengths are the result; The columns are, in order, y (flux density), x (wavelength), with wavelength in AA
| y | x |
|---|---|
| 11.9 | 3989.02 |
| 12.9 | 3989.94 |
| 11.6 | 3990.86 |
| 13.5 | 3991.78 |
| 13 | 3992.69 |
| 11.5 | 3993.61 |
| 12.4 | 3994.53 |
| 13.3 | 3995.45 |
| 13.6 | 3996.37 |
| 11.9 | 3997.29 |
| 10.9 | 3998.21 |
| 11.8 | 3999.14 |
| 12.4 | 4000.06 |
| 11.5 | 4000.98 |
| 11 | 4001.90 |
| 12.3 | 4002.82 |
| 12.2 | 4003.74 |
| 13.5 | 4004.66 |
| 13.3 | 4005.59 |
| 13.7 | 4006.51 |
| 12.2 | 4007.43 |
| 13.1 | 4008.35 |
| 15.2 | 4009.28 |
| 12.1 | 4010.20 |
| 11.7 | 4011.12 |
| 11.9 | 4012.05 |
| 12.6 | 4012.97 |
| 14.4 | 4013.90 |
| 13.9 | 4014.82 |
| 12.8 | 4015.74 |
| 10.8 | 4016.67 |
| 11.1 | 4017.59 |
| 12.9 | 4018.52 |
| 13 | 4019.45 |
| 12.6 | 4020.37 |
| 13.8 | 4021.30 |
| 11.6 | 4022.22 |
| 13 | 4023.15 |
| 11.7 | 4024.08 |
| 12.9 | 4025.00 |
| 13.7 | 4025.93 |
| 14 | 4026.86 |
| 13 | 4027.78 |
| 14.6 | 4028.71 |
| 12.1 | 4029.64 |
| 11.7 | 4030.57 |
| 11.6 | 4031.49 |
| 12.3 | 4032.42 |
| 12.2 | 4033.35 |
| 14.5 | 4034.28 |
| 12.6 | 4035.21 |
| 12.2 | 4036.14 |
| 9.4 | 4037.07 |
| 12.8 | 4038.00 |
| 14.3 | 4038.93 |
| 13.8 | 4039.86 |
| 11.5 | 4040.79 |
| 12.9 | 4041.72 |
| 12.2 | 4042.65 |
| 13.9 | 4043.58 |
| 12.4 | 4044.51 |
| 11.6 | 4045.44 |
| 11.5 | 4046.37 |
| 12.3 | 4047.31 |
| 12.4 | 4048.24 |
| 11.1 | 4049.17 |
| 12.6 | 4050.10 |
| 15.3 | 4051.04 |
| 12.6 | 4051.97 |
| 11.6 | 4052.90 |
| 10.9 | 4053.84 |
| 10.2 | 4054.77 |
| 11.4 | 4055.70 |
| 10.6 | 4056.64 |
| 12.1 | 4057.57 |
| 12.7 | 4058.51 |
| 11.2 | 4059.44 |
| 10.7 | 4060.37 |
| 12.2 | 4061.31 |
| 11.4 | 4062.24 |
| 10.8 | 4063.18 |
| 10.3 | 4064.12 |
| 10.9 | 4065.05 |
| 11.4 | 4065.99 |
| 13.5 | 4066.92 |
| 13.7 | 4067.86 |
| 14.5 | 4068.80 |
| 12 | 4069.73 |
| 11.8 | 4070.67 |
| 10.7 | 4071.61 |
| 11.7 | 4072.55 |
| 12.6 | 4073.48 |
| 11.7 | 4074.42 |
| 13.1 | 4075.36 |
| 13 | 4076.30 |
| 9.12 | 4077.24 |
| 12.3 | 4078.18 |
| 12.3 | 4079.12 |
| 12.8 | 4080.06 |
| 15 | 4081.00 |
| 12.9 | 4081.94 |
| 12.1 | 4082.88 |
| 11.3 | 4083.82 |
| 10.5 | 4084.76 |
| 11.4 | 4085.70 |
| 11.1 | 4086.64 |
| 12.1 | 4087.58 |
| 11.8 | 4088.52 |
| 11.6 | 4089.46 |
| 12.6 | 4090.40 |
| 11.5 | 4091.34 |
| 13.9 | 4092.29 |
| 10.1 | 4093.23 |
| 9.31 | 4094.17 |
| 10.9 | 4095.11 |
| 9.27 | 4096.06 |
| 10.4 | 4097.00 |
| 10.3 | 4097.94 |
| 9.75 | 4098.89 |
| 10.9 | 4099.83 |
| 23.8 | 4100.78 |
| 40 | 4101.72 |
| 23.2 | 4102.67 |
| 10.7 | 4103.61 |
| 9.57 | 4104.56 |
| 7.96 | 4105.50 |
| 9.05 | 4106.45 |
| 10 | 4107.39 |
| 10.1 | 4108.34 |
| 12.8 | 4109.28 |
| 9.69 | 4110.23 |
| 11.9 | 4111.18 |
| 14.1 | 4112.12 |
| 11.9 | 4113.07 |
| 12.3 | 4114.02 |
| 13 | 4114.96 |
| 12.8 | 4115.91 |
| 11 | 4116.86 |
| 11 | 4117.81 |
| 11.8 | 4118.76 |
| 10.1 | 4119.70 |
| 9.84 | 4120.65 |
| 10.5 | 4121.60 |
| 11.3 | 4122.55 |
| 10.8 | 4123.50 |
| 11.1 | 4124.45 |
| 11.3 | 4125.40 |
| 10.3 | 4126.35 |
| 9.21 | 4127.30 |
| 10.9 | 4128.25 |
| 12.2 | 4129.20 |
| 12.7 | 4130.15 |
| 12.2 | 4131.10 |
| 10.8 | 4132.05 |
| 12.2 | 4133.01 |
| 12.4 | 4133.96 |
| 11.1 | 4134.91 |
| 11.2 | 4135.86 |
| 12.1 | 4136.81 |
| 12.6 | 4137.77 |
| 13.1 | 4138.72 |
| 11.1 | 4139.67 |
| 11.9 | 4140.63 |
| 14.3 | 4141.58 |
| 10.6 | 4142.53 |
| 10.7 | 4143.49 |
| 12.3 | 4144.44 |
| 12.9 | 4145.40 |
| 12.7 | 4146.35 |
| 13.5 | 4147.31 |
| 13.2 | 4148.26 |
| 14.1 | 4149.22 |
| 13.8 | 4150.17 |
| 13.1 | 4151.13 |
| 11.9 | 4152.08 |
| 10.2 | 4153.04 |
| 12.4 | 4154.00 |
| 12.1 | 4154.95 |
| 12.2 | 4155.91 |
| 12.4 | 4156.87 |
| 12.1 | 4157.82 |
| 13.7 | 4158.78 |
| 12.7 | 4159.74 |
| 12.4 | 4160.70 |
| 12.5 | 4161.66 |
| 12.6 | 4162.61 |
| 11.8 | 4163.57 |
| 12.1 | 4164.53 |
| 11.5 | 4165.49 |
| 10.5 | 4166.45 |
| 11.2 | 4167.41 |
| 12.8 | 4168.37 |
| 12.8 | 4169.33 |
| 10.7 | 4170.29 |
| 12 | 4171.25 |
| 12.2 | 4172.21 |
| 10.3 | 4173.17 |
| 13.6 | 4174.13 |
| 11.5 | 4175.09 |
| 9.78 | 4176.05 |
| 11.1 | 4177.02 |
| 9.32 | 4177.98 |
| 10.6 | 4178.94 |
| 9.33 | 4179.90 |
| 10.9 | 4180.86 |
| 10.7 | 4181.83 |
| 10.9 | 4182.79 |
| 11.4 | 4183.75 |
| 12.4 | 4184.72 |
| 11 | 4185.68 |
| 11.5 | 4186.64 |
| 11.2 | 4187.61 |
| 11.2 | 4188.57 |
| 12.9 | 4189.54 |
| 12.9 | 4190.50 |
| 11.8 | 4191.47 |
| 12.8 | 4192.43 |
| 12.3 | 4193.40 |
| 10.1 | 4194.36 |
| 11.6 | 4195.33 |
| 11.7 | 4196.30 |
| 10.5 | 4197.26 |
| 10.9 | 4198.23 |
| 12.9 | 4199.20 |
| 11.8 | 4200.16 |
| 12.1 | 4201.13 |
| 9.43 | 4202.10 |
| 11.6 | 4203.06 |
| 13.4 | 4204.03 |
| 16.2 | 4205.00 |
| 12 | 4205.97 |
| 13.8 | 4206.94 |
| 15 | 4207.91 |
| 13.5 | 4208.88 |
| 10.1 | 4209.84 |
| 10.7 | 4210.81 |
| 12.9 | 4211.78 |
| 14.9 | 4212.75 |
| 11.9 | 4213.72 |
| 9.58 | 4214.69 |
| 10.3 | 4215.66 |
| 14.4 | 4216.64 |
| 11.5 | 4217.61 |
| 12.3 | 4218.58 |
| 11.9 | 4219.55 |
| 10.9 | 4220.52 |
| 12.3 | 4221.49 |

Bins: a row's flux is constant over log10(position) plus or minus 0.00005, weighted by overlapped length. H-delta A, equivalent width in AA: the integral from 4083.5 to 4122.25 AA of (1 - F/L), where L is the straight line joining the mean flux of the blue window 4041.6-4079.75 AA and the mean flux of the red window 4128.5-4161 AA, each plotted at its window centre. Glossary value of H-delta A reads -0.6 AA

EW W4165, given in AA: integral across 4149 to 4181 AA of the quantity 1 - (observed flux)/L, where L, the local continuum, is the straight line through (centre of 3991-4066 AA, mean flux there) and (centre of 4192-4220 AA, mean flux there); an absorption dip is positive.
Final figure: 1.0 AA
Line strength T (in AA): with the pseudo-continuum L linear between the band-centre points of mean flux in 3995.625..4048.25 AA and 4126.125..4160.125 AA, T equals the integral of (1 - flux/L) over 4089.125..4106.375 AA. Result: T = -1.8 AA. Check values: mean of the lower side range 12.6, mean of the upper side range 12.1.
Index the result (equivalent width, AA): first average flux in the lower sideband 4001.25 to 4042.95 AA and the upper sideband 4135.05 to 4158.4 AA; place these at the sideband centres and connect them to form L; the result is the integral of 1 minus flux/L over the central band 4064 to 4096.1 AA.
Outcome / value 1.6 AA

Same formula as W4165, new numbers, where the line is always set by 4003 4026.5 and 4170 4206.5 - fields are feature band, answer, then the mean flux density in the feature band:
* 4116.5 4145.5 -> 1.2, 11.5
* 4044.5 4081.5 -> 1.3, 12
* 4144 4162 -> -1.3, 12.6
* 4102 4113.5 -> -0.1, 12.2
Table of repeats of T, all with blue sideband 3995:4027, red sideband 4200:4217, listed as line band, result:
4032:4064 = 1.2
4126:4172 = 1.4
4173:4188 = 1.8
